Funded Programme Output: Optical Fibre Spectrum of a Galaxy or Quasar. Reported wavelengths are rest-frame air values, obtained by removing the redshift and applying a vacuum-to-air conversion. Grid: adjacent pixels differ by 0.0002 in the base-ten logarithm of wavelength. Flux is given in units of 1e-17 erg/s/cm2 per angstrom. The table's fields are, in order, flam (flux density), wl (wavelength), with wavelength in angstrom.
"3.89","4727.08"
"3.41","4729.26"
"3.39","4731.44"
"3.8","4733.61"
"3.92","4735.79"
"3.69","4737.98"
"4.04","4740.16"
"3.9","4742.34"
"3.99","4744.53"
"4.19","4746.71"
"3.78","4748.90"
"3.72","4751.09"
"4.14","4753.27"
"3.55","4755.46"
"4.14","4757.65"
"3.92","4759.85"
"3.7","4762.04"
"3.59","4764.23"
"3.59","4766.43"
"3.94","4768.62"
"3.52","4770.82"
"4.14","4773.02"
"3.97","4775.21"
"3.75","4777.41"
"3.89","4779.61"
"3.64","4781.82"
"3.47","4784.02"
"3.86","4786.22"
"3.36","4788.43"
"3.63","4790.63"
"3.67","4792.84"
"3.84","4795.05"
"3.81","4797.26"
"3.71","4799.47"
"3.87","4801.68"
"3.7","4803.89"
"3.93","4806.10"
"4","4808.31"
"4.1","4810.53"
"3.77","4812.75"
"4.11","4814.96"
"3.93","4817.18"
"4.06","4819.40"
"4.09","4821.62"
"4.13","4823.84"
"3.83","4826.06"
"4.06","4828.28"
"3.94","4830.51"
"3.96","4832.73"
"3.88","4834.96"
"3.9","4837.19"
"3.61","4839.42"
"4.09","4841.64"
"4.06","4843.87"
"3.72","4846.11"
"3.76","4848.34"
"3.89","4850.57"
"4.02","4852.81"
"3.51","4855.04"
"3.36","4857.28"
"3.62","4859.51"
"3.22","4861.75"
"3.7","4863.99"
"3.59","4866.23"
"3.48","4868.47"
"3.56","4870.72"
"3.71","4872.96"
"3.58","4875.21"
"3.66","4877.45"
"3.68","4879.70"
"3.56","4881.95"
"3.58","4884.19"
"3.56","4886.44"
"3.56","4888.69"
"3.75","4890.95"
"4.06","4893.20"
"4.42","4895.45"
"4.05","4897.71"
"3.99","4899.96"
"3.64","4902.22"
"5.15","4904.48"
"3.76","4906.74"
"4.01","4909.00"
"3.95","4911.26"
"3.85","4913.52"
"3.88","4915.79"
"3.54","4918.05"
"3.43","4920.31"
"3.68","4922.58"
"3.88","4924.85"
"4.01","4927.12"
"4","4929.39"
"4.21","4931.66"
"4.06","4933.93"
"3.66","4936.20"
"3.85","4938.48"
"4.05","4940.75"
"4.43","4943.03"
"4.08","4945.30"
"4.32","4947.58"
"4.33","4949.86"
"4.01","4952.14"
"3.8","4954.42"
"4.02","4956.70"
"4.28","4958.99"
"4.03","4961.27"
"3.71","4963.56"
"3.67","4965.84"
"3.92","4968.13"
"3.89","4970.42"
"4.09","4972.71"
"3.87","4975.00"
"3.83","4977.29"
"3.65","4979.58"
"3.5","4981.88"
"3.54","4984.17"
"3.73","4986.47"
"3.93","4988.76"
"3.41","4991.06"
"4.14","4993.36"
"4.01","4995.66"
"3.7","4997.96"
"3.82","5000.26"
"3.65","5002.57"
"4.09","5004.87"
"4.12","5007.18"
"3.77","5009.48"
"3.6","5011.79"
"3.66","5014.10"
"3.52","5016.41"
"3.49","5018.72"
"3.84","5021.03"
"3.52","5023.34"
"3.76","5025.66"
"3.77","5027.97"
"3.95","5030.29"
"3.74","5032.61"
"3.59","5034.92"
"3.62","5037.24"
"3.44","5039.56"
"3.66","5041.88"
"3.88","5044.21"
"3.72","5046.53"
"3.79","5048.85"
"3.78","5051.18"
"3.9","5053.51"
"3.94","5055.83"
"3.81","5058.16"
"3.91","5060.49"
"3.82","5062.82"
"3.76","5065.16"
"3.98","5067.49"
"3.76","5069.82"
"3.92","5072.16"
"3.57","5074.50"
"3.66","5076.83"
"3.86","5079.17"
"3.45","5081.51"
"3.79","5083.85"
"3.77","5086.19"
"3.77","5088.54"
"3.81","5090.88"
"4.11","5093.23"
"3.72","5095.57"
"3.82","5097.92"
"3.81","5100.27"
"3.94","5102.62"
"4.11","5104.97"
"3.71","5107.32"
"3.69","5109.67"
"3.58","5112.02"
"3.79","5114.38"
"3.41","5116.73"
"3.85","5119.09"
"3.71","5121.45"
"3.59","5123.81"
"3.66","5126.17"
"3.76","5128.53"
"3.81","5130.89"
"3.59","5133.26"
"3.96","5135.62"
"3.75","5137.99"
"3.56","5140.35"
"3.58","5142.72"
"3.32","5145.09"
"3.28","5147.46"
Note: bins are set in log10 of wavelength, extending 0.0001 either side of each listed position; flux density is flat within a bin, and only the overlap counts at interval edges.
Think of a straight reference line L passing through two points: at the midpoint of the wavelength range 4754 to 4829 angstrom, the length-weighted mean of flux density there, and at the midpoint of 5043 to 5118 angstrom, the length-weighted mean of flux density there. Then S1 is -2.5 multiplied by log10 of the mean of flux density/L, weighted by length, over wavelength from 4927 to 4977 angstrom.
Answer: -0.056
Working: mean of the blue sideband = 3.83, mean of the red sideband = 3.79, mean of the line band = 4.01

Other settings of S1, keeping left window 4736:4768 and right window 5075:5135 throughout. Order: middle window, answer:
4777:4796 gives 0.05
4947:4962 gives -0.09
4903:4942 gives -0.04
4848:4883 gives 0.06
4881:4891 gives 0.07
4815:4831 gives -0.05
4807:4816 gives -0.04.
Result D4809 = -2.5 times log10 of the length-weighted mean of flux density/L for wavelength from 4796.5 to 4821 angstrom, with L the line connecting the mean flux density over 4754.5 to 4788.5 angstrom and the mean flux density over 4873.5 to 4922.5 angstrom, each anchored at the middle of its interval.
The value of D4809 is -0.04 mag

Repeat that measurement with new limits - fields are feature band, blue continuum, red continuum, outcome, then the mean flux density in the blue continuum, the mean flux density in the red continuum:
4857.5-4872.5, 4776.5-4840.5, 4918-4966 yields 0.11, 3.85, 3.97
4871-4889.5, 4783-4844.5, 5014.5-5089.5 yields 0.07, 3.87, 3.74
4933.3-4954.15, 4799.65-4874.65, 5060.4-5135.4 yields -0.08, 3.82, 3.77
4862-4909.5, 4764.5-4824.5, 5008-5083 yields 0.00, 3.83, 3.73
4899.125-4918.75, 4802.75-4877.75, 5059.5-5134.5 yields -0.05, 3.81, 3.76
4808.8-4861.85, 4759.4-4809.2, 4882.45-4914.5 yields -0.01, 3.76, 3.95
